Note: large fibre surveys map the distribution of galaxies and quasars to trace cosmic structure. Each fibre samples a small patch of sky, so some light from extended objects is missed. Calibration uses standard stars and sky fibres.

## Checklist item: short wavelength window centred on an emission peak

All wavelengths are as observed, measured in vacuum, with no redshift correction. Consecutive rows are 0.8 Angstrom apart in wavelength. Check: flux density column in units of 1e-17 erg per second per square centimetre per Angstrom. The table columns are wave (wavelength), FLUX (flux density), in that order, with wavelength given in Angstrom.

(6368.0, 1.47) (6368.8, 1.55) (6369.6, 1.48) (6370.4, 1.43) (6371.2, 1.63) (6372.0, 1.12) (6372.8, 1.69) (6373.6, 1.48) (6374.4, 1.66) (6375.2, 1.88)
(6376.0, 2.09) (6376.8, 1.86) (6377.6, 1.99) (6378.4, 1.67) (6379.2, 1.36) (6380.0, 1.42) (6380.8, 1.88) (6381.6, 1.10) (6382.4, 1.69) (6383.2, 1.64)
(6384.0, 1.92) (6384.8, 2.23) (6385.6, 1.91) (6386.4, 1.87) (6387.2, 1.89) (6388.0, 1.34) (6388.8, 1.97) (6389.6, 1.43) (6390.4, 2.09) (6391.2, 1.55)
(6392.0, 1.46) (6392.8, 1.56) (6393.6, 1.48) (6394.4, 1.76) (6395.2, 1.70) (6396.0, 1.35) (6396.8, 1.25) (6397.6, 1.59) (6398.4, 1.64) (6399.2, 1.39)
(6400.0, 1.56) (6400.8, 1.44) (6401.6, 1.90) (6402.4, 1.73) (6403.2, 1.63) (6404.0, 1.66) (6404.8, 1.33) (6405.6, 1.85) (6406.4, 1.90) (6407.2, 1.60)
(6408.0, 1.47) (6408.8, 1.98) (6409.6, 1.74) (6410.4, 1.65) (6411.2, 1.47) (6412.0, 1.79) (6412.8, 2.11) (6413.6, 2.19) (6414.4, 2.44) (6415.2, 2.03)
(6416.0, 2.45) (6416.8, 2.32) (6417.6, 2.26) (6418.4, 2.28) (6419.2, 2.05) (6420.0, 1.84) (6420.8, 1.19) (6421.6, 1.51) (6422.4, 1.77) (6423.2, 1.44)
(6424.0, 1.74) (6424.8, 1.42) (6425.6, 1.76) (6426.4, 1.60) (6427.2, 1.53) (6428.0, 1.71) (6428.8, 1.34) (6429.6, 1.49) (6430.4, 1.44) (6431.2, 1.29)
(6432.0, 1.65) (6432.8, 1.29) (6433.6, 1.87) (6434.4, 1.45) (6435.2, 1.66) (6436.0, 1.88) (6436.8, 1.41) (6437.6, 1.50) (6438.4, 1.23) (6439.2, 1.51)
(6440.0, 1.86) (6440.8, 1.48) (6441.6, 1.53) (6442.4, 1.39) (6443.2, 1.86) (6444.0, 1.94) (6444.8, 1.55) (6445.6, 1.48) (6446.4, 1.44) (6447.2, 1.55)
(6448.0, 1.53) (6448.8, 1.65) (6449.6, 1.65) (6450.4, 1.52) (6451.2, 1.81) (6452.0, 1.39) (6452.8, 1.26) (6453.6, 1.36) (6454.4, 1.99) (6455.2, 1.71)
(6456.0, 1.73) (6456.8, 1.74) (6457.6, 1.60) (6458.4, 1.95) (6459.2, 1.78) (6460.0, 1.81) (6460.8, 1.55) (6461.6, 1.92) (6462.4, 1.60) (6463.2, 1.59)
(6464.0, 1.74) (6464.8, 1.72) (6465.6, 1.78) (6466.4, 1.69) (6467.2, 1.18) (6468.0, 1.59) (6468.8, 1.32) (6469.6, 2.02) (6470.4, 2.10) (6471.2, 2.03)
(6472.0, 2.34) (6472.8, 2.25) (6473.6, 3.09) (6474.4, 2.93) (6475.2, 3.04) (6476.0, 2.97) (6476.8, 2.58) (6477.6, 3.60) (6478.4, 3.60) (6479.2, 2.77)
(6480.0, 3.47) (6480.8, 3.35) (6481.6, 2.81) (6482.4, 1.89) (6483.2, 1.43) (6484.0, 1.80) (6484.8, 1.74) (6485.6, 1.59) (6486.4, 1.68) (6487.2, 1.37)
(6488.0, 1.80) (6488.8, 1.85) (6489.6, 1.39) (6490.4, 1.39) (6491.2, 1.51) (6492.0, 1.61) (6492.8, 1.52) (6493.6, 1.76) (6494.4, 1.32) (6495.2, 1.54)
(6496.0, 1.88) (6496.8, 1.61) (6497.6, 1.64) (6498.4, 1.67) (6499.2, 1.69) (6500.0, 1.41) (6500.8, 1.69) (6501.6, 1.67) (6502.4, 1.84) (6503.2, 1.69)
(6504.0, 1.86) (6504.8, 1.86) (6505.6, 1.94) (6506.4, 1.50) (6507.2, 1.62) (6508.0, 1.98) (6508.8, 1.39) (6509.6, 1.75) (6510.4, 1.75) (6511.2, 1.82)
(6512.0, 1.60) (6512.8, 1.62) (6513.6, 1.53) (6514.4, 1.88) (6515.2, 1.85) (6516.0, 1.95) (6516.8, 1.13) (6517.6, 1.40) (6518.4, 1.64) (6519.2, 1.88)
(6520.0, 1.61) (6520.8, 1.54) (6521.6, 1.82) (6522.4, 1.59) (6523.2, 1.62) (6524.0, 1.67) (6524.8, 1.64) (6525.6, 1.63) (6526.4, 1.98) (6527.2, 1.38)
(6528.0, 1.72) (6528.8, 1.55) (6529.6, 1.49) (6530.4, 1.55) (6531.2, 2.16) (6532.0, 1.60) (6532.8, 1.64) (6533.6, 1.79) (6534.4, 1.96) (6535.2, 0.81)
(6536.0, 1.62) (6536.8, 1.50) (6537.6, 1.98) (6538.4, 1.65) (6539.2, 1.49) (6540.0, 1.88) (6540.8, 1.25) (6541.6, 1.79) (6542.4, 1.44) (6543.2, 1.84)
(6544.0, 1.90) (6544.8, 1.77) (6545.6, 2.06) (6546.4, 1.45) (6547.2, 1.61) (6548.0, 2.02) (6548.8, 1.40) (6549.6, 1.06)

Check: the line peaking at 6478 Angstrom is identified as [O III] 5007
